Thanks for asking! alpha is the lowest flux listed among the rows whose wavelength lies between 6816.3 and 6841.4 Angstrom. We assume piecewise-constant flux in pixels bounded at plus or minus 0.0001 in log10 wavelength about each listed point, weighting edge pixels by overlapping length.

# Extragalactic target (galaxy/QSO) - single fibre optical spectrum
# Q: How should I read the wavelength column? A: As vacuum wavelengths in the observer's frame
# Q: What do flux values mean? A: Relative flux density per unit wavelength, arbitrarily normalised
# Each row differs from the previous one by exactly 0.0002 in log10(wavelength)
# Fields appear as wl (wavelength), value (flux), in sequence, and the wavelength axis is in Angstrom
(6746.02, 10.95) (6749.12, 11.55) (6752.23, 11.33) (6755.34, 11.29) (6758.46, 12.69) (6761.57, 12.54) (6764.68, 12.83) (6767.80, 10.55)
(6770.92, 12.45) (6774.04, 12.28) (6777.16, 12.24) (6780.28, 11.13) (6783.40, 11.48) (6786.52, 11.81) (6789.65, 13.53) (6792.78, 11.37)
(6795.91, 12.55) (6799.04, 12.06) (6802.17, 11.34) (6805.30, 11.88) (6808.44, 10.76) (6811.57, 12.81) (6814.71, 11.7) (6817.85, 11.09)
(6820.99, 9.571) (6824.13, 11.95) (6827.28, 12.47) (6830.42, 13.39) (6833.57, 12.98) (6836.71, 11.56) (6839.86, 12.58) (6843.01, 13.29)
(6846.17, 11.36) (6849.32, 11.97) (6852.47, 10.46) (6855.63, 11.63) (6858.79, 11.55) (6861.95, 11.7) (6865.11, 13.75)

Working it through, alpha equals 9.571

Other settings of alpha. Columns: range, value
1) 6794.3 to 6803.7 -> 11.34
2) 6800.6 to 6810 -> 10.76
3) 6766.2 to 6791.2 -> 10.55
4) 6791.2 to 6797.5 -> 11.37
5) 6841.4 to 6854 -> 10.46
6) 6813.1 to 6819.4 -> 11.09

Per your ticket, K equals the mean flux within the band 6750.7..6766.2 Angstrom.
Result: 12.1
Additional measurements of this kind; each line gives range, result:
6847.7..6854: 11.2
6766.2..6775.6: 11.8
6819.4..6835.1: 12.1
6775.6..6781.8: 11.7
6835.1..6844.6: 12.5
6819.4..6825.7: 10.8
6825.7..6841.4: 12.6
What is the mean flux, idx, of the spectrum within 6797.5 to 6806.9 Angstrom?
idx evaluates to 11.8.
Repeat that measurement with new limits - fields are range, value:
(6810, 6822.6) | 11.3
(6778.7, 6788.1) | 11.5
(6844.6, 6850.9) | 11.7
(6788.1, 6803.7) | 12.2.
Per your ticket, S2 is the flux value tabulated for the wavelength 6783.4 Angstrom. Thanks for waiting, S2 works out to 11.48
